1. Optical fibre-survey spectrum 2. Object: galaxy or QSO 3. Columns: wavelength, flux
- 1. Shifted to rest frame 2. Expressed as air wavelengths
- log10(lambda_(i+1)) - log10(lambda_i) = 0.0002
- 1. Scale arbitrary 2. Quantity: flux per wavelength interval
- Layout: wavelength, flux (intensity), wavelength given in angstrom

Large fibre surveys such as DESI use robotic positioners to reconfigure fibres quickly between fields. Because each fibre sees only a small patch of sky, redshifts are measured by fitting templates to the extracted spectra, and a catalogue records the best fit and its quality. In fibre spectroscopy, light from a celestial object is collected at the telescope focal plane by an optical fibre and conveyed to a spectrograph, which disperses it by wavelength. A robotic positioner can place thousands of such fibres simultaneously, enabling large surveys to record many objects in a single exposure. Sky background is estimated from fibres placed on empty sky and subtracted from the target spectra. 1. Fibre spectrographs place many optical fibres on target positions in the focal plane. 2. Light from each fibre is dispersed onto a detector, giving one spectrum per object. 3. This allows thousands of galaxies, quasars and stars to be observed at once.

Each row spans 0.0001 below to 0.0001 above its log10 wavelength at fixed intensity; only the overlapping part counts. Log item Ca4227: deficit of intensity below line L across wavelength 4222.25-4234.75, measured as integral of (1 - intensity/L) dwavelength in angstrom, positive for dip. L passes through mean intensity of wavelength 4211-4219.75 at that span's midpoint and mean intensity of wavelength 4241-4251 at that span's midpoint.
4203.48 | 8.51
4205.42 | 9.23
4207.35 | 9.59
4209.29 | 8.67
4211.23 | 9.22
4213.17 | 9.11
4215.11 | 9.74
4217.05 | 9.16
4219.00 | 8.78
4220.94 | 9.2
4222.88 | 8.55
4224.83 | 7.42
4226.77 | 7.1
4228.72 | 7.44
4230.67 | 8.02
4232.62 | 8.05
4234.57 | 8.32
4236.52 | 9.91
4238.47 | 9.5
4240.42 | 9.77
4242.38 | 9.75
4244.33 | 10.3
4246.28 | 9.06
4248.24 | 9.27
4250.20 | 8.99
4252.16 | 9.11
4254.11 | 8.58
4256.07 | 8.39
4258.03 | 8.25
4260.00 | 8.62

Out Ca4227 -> 2.06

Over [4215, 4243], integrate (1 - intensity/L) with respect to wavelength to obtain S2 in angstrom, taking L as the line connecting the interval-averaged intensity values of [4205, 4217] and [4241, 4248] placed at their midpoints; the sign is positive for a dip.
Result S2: 2.38 angstrom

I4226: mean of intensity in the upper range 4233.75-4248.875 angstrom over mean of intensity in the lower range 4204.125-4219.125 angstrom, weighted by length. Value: 1.0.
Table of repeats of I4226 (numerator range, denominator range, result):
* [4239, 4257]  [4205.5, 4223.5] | 1.01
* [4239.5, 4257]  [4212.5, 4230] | 1.09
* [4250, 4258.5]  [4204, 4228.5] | 0.99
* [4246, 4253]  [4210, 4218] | 0.98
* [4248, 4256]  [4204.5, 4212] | 0.97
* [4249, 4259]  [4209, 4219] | 0.95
